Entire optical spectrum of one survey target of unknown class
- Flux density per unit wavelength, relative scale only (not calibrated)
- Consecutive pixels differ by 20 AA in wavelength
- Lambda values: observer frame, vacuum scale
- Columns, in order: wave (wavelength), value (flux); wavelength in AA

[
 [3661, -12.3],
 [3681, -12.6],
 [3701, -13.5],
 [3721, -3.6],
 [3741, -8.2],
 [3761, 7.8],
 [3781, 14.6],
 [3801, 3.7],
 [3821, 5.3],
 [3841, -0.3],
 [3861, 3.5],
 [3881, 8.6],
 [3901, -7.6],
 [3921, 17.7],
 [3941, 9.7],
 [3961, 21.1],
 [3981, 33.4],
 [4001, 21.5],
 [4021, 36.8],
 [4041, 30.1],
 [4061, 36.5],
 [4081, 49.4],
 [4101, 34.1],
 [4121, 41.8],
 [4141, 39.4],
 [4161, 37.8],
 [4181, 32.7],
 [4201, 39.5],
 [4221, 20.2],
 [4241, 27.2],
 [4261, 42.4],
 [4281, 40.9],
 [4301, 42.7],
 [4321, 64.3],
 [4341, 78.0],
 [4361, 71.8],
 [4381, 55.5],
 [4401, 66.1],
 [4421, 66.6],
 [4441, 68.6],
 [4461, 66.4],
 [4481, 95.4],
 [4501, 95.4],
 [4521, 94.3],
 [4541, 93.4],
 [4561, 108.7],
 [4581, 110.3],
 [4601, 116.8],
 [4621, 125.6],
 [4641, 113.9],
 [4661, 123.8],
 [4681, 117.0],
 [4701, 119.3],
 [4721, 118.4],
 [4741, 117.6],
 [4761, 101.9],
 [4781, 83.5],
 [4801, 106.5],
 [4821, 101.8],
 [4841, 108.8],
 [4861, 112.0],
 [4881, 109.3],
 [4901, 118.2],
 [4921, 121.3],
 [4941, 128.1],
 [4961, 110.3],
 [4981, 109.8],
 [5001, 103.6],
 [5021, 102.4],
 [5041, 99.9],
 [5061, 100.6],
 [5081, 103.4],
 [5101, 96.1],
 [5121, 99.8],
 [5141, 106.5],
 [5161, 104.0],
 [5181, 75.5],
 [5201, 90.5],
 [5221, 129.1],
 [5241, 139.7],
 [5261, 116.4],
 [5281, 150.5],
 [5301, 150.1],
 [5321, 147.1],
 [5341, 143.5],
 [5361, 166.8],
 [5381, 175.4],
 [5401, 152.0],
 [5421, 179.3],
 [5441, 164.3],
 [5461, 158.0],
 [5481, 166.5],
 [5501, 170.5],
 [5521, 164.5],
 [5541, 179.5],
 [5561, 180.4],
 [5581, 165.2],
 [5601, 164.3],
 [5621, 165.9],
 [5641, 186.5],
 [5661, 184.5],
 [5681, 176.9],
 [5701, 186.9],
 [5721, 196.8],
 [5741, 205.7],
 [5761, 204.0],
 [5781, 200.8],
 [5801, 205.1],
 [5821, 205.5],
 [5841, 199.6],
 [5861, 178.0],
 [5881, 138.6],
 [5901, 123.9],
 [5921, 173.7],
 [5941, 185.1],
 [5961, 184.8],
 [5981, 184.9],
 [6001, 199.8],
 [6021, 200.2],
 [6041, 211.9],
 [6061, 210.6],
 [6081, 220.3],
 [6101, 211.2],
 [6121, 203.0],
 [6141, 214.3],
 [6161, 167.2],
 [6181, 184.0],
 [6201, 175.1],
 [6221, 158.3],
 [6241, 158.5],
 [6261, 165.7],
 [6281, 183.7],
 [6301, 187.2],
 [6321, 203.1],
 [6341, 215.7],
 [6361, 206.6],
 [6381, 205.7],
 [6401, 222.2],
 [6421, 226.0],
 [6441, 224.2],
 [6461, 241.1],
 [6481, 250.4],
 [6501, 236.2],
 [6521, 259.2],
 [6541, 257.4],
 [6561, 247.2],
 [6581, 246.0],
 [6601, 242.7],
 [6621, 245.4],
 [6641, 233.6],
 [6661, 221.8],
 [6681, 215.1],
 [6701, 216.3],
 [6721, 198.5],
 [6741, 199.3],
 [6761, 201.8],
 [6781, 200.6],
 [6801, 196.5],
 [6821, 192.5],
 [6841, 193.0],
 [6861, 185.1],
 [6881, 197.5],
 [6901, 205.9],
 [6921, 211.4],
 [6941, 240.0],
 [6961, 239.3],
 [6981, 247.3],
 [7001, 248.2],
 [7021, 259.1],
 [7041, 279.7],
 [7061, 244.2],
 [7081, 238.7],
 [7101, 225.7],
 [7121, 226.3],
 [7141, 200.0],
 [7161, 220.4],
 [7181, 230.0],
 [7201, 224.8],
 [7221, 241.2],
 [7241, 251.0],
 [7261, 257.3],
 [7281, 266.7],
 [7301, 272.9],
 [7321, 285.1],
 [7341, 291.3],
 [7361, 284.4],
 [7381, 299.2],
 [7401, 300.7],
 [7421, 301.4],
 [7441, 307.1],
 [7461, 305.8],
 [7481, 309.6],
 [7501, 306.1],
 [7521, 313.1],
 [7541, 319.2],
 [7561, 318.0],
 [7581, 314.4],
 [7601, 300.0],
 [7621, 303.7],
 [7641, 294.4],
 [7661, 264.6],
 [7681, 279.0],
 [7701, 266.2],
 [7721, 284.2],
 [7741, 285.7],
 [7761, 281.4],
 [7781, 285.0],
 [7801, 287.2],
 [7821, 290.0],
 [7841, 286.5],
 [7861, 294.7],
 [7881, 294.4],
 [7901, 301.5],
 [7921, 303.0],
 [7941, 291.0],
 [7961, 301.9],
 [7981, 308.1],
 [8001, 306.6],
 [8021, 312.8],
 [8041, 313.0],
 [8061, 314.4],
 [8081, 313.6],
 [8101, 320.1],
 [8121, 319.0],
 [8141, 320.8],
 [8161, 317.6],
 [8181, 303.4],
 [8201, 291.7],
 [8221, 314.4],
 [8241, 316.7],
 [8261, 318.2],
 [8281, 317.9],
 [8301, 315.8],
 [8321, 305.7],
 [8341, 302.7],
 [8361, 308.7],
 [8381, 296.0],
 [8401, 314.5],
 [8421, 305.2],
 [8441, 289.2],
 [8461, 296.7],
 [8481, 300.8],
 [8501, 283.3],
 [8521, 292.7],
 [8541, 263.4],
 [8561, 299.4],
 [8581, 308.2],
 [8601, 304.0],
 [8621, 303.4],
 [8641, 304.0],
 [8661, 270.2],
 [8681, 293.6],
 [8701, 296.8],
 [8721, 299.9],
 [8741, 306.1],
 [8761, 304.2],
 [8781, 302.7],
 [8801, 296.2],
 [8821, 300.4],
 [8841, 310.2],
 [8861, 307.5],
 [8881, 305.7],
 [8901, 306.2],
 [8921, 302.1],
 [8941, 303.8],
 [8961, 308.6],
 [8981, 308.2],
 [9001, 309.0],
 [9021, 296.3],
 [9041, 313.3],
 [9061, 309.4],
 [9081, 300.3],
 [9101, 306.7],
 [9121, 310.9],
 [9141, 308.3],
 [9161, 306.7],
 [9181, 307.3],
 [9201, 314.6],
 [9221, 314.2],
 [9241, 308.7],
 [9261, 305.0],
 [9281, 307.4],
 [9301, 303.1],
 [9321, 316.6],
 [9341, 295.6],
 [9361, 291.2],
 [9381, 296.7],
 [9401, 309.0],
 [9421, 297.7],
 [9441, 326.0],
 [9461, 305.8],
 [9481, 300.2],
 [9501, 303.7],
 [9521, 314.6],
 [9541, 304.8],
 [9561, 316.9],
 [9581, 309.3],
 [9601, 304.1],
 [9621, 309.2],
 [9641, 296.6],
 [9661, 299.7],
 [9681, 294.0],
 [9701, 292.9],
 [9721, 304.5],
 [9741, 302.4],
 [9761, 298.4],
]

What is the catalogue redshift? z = 0.00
